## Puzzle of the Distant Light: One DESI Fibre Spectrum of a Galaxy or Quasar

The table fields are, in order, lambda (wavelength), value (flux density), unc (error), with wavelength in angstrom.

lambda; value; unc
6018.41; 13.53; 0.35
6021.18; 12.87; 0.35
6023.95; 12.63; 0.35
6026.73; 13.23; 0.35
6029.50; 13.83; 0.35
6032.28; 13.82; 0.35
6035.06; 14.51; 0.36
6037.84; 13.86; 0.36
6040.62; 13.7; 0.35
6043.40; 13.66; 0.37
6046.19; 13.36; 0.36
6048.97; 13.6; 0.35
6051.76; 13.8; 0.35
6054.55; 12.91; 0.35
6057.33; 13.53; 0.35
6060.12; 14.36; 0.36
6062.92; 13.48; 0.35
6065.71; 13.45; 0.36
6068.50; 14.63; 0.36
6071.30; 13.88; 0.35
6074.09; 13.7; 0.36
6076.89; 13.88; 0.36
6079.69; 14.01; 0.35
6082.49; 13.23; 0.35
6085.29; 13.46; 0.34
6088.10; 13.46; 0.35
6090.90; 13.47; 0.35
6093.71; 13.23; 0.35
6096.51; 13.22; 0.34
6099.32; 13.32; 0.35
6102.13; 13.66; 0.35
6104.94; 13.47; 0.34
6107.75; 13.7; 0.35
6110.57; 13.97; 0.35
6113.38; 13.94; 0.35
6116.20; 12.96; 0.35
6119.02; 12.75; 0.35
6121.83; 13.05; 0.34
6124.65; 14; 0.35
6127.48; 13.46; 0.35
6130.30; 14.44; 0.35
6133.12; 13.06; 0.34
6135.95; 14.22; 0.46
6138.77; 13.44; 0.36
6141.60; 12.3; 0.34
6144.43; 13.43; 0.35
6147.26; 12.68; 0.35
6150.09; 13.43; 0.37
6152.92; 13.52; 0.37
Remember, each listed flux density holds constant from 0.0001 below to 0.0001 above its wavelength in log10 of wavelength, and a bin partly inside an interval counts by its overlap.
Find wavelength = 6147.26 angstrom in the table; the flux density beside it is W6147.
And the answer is 12.68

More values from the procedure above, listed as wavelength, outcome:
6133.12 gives 13.06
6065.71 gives 13.45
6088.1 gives 13.46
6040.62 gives 13.7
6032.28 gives 13.82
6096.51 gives 13.22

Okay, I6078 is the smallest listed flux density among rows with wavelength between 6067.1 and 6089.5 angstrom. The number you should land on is 13.23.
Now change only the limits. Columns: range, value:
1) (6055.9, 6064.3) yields 13.48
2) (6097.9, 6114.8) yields 13.32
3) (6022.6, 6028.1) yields 12.63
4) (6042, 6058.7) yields 12.91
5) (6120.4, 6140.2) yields 13.05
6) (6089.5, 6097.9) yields 13.22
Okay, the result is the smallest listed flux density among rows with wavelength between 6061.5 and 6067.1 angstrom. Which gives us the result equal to 13.45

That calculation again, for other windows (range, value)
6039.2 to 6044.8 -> 13.66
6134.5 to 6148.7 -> 12.3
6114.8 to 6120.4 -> 12.75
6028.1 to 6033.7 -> 13.82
